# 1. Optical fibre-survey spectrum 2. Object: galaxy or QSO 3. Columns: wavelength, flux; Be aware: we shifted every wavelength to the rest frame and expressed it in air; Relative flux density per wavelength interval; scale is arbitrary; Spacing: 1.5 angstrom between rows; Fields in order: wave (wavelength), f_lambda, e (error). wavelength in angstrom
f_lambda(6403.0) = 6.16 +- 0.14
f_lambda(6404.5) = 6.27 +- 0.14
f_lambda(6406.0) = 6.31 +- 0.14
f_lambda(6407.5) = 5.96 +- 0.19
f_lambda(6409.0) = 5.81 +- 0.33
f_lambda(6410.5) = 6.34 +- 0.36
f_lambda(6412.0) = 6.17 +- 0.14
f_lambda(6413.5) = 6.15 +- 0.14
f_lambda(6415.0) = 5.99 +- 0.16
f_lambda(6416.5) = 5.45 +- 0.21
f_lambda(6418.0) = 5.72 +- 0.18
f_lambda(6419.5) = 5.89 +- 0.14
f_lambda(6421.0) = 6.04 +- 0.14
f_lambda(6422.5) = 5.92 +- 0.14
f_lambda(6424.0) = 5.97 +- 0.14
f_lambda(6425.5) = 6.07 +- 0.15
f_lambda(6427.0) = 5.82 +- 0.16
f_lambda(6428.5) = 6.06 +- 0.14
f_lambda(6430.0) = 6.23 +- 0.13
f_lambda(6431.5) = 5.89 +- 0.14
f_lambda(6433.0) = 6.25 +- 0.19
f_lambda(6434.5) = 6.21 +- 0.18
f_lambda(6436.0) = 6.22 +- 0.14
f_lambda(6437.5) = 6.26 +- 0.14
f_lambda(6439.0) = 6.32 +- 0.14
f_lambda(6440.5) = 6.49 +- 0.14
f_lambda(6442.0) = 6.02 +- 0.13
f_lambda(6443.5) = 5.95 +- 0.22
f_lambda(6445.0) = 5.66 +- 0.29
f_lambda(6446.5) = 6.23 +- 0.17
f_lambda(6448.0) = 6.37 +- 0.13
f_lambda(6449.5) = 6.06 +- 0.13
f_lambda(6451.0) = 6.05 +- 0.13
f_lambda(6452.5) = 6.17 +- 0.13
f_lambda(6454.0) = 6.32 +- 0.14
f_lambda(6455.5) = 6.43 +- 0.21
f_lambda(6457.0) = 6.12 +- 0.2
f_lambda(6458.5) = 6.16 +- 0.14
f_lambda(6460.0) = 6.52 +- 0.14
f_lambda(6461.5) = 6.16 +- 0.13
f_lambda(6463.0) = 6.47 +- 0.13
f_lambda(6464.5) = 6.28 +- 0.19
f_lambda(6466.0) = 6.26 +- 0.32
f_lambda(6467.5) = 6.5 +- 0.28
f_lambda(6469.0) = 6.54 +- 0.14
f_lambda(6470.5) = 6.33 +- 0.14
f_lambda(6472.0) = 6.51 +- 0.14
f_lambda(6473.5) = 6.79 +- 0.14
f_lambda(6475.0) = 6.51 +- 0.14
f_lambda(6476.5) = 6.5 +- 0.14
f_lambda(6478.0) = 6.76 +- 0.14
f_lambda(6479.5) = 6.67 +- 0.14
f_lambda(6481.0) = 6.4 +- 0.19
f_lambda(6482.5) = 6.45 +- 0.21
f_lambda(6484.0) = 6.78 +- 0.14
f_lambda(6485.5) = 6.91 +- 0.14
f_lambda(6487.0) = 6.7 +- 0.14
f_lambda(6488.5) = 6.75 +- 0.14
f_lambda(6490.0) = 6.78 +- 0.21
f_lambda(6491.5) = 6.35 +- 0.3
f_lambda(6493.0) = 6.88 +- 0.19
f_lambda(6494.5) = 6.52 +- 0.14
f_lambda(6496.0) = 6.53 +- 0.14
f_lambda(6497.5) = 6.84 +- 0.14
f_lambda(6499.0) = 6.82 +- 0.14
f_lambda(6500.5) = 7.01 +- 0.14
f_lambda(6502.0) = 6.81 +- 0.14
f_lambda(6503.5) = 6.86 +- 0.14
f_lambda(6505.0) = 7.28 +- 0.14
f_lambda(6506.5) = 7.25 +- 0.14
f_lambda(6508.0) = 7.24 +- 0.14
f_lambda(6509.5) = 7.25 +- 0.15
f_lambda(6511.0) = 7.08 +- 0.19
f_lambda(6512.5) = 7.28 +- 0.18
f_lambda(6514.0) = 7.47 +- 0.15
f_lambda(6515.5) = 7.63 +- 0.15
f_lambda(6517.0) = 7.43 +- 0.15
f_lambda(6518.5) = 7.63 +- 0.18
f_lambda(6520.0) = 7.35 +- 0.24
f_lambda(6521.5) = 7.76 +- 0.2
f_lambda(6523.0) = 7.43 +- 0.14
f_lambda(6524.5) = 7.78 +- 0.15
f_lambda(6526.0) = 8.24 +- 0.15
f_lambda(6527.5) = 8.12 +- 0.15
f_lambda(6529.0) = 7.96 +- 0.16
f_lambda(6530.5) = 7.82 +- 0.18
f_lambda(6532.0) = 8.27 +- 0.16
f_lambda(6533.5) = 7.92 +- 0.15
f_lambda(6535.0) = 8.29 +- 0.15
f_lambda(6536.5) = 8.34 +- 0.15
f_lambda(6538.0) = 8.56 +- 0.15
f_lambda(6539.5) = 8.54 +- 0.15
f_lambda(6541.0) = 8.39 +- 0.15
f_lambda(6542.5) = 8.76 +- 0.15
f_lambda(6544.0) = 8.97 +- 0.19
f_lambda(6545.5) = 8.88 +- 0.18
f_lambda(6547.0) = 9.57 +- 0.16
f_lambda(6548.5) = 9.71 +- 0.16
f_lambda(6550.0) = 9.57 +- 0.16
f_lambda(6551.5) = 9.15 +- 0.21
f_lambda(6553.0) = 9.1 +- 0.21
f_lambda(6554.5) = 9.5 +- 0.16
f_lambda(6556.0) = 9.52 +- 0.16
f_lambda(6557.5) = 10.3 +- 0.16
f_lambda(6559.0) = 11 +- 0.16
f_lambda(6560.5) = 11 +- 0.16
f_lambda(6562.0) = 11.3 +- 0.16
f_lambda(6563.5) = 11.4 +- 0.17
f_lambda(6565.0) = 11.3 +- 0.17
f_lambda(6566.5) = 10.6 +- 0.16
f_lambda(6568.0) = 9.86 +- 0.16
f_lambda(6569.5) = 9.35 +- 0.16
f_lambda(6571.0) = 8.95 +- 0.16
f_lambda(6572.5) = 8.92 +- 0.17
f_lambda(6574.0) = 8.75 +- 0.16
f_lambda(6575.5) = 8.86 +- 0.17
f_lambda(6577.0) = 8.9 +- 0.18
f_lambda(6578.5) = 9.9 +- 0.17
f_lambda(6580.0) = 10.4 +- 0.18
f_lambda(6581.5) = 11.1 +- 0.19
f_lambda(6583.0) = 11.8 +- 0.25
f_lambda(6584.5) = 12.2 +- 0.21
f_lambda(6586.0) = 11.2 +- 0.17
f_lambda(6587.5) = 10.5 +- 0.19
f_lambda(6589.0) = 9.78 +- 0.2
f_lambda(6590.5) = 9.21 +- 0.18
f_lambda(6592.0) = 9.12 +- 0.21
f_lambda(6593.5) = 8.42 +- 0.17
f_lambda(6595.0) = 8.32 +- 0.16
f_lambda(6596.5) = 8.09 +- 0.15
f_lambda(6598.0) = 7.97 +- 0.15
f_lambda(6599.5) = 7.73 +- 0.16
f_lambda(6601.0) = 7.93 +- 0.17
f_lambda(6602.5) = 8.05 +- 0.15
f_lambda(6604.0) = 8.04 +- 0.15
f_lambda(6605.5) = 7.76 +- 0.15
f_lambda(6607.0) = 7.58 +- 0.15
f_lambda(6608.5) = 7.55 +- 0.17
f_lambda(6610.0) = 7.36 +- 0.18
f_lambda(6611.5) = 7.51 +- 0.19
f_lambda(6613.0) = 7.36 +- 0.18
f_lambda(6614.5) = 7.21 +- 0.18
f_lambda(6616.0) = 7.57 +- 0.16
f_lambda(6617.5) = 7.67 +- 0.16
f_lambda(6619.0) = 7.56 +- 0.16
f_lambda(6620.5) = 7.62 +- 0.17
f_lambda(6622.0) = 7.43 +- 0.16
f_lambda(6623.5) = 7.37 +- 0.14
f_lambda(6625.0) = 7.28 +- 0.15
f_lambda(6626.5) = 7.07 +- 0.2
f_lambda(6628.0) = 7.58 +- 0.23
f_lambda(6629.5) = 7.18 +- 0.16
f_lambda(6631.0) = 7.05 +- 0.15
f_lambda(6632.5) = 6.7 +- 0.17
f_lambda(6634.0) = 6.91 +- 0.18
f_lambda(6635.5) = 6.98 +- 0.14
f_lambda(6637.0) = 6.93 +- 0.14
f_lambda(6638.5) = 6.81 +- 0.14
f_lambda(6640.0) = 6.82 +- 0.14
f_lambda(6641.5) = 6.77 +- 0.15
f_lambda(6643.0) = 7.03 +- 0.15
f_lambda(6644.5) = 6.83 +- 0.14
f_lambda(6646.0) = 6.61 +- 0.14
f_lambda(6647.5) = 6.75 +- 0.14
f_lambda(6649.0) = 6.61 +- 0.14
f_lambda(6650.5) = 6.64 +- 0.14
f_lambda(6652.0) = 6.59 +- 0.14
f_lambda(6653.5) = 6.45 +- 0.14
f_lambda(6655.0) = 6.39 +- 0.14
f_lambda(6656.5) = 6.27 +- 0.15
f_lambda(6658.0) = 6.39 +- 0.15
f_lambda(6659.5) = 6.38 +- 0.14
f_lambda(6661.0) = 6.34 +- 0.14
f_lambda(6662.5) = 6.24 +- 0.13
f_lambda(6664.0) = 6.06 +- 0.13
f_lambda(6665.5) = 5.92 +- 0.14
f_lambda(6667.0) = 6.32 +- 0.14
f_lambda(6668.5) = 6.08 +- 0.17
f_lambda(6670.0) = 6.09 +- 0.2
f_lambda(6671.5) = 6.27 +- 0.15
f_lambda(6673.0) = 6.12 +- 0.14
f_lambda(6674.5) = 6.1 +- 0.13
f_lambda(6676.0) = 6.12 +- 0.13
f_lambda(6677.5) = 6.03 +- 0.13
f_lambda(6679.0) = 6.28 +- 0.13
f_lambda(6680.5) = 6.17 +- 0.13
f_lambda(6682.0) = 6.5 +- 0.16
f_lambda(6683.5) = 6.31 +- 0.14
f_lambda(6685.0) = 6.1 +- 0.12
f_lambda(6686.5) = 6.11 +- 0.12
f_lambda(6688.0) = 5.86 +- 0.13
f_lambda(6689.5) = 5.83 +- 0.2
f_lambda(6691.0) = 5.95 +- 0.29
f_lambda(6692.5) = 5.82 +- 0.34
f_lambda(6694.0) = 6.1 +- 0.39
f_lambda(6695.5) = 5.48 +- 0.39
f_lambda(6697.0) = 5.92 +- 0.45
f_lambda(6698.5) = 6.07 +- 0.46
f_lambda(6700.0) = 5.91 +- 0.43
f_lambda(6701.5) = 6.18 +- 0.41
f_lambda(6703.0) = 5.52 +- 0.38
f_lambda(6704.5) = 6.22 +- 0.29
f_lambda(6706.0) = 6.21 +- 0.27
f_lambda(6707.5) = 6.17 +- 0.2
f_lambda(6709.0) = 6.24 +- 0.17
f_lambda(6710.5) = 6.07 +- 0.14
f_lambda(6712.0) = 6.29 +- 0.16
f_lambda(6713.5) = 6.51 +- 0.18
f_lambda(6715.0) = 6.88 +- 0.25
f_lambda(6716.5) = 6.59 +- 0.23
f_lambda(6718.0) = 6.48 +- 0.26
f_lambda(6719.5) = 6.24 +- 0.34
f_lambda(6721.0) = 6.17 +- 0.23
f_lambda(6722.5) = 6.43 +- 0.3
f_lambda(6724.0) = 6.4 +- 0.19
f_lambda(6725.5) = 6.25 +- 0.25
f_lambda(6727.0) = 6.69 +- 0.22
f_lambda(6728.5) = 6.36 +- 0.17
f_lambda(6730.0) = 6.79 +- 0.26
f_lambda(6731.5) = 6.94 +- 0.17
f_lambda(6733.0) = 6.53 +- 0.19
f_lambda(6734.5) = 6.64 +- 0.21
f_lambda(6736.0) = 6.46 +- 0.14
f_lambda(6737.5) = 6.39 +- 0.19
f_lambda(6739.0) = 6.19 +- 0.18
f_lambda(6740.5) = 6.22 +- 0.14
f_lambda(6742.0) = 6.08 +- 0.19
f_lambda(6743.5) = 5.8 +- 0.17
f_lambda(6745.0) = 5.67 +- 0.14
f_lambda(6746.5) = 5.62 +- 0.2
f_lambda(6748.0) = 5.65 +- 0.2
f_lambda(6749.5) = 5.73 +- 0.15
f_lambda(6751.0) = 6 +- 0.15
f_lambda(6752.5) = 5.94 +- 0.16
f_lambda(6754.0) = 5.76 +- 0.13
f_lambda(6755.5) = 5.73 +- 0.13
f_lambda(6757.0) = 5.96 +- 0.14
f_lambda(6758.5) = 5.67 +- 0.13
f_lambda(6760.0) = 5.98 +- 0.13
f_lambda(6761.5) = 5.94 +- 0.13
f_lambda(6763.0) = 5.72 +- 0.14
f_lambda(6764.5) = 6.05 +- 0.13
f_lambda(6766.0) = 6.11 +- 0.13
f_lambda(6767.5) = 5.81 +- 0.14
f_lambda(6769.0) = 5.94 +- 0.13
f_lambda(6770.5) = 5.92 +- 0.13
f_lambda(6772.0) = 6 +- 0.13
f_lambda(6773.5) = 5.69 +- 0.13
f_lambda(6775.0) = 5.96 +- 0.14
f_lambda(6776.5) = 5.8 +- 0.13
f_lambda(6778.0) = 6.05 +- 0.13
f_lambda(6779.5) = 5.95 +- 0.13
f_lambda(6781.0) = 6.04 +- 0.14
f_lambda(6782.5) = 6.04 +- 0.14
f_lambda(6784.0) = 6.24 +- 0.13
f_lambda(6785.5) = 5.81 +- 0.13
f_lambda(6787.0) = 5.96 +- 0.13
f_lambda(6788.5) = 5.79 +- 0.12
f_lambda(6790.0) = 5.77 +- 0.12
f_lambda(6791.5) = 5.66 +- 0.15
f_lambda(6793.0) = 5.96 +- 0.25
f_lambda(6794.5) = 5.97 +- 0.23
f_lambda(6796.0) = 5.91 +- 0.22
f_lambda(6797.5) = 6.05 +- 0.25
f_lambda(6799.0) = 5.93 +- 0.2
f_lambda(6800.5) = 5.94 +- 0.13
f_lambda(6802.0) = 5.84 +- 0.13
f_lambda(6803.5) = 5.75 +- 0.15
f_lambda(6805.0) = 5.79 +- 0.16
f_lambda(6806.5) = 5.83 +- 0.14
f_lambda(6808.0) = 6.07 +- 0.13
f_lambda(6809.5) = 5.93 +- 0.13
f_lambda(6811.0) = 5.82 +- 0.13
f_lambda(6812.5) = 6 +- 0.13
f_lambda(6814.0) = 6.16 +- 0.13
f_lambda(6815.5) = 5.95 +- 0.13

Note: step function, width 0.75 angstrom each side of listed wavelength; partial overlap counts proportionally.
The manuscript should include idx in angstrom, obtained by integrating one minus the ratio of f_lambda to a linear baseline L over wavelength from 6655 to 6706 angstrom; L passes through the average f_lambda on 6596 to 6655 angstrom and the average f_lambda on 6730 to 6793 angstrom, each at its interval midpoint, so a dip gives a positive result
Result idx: 4.8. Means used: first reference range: 7.24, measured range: 6.1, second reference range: 5.99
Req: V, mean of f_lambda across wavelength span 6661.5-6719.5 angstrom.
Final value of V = 6.14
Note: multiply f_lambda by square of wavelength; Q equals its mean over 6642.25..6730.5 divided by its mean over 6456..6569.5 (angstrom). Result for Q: 0.85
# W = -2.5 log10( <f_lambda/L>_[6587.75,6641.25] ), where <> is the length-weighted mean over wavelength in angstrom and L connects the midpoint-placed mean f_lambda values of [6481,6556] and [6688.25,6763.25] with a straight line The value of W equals -0.099 mag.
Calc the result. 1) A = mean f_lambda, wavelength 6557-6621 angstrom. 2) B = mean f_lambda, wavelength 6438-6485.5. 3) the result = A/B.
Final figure 1.44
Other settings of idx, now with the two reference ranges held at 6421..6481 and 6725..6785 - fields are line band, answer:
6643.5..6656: -1.0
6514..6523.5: -2.0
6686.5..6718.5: -0.1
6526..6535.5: -2.9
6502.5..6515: -2.0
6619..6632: -2.5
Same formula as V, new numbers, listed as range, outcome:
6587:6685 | 7.1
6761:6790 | 5.93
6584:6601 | 9.22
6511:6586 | 9.12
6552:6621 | 9.16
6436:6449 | 6.16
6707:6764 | 6.19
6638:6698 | 6.28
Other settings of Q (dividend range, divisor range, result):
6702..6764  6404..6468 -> 1.10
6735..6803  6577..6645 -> 0.77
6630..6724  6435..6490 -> 1.06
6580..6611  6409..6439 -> 1.57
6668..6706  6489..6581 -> 0.75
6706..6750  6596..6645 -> 0.88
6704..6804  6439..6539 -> 0.95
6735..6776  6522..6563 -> 0.70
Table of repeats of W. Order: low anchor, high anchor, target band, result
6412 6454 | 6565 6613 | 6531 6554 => -0.08 mag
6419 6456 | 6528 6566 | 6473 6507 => 0.14 mag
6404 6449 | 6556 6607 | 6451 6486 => 0.09 mag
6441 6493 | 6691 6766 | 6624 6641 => -0.13 mag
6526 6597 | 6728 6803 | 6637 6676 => 0.22 mag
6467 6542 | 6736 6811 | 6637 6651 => -0.04 mag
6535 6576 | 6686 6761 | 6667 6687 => 0.15 mag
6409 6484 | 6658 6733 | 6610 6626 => -0.20 mag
